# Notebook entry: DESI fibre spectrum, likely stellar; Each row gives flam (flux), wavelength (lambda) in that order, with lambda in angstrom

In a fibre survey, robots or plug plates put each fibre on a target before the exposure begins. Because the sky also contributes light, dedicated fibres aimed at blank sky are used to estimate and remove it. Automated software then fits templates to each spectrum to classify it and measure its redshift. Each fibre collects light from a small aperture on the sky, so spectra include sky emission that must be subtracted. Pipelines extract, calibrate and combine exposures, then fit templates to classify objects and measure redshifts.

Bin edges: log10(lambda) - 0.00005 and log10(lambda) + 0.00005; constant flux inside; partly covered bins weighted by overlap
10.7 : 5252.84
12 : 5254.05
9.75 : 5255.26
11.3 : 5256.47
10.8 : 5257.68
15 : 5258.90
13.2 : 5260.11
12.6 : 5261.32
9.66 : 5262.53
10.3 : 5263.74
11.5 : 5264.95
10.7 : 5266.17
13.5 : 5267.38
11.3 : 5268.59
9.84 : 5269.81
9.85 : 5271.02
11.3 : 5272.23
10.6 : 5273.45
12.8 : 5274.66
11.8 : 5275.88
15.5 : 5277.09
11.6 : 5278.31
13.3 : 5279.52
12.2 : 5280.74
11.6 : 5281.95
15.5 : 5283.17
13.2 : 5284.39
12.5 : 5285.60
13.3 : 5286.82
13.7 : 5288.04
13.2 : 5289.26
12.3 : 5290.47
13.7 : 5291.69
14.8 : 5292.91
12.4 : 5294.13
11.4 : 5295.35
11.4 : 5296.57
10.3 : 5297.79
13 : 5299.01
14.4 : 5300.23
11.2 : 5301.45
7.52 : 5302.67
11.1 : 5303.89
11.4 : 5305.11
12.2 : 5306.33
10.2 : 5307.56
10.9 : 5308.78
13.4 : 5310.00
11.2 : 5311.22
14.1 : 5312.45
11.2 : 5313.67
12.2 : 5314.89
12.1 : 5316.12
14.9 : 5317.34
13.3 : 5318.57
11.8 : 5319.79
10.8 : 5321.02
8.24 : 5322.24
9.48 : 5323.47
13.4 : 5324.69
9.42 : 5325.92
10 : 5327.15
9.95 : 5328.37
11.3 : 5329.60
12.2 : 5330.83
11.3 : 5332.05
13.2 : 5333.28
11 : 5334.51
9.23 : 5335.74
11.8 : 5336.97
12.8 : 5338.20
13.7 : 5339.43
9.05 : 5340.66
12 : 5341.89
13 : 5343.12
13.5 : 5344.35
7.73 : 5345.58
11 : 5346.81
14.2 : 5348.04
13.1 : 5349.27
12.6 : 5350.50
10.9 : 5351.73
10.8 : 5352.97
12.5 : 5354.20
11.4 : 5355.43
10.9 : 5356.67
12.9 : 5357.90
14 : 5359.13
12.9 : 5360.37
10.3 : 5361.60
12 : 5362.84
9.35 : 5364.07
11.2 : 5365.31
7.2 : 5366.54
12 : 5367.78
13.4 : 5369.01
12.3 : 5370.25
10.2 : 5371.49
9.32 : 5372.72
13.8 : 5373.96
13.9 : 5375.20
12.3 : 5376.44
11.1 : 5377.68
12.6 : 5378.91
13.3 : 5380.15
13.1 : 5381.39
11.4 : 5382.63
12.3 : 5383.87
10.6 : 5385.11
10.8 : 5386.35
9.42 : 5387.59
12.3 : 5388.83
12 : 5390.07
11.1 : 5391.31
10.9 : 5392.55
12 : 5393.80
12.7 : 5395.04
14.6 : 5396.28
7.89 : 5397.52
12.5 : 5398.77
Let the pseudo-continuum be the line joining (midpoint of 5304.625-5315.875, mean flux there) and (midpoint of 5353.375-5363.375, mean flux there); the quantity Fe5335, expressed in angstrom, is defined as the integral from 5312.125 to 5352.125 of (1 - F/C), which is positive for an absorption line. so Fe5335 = 1.1 angstrom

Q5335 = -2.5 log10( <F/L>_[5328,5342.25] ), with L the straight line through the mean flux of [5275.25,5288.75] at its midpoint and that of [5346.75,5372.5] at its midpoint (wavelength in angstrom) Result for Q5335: 0.06 mag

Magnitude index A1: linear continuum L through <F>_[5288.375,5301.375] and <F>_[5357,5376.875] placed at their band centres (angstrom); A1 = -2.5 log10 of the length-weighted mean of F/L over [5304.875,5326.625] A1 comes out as 0.06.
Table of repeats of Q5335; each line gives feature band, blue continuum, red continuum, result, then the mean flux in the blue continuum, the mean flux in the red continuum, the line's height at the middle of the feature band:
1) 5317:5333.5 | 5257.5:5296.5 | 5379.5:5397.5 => 0.08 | 12.3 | 11.8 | 12.1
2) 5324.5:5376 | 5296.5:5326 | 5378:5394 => 0.01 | 11.6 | 11.7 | 11.6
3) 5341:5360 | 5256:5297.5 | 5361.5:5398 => -0.02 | 12.3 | 11.5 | 11.8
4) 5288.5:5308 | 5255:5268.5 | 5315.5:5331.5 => -0.04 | 11.7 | 11.3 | 11.5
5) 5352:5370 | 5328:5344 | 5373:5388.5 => 0.03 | 11.6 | 12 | 11.8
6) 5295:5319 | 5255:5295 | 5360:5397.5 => 0.02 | 12.3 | 11.6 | 12.1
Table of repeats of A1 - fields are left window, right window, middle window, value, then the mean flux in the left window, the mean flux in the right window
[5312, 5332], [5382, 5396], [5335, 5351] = -0.03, 11.5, 11.5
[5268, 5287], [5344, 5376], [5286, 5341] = 0.02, 12.2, 11.7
